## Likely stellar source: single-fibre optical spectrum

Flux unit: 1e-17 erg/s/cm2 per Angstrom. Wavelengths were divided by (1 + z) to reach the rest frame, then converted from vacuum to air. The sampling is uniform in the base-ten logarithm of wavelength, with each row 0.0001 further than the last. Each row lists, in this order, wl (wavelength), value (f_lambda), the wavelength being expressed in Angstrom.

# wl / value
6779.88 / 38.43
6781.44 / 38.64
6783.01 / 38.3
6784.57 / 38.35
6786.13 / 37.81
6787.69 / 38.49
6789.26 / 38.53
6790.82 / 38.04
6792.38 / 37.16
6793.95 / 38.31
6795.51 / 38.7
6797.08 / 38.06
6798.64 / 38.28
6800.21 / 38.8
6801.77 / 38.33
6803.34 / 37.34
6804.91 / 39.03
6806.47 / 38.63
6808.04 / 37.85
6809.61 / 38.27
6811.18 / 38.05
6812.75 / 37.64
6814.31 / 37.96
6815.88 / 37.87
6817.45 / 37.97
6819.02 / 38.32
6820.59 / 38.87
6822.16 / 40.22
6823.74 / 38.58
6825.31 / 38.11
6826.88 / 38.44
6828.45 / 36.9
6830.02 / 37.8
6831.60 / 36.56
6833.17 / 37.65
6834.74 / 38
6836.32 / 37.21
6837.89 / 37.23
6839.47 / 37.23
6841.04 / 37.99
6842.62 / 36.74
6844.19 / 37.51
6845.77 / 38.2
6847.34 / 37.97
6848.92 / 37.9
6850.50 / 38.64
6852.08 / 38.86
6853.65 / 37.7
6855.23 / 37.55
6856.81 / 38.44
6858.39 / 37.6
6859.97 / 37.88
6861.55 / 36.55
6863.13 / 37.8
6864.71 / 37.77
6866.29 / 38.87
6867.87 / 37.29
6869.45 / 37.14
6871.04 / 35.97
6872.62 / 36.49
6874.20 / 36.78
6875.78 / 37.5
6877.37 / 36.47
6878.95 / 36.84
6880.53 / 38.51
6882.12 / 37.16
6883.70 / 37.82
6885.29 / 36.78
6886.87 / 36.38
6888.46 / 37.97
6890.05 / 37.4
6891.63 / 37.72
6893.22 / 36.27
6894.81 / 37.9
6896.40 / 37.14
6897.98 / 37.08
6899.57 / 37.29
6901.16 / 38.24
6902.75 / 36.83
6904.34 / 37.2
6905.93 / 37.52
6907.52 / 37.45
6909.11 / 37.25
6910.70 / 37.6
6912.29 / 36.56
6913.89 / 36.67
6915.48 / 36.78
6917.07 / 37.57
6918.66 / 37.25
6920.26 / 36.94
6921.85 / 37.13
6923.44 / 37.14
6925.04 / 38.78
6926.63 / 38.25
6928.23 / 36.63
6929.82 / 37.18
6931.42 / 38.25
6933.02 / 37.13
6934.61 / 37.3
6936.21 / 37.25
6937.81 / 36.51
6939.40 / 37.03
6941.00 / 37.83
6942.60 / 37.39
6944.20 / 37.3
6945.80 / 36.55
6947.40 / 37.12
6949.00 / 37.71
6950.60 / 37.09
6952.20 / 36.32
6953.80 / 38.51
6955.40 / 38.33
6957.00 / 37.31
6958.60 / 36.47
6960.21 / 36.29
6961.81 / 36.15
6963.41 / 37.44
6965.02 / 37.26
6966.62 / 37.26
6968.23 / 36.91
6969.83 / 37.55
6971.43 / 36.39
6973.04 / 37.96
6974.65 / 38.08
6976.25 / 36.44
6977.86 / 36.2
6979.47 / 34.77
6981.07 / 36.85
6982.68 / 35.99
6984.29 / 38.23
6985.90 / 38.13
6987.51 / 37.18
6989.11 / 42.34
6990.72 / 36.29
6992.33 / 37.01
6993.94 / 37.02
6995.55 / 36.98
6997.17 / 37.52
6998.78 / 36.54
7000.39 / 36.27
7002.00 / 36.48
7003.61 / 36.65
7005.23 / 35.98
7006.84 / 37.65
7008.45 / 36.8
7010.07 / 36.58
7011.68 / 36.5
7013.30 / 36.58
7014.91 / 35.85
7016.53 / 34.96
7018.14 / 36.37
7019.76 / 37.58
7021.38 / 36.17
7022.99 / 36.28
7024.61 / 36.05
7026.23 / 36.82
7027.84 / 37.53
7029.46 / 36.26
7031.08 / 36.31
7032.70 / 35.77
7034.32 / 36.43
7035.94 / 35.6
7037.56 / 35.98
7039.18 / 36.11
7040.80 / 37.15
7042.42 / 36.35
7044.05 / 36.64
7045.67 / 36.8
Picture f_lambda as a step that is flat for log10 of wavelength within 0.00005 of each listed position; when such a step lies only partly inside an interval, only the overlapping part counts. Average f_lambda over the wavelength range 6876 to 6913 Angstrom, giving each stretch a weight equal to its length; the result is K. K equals 37.3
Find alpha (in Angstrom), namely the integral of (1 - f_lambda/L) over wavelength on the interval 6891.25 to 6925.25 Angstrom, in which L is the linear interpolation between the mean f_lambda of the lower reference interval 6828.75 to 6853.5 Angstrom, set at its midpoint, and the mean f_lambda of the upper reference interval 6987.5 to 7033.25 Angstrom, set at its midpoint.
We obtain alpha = 0.06 Angstrom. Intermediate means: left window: 37.7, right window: 36.8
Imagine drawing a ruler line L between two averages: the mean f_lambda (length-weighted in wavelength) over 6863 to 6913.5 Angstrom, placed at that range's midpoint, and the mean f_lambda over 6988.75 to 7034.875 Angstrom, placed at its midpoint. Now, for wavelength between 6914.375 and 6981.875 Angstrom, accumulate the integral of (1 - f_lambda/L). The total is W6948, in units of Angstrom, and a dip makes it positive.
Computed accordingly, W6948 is -0.3 Angstrom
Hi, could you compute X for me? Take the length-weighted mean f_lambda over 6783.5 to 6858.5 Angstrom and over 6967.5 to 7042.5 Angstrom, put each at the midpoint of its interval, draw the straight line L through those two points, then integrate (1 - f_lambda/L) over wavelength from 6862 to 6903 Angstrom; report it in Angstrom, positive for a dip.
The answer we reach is 0.4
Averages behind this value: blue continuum 38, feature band 37.3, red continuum 36.8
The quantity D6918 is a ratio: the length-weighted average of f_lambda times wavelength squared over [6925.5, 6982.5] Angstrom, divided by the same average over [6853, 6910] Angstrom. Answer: 1.01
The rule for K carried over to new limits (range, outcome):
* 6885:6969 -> 37.2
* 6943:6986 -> 37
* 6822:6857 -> 37.8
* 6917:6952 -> 37.3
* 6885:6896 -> 37.2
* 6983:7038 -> 36.8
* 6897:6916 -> 37.2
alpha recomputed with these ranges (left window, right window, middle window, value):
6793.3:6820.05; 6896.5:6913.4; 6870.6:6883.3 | 0.18 Angstrom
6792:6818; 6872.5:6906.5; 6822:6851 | 0.03 Angstrom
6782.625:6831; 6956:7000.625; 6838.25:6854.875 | 0.05 Angstrom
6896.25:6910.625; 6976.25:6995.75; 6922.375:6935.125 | -0.09 Angstrom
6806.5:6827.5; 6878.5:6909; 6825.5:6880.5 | 0.48 Angstrom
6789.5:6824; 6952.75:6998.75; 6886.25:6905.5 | 0.22 Angstrom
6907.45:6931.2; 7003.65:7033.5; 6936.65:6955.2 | -0.09 Angstrom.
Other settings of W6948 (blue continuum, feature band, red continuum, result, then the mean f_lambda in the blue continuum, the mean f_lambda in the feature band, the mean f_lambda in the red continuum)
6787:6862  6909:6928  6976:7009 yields 0.1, 38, 37.3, 37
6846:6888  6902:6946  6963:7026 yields 0.0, 37.5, 37.3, 36.9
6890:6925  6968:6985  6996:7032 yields 0.0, 37.3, 36.8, 36.5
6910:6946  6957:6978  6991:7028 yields 0.0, 37.3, 37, 36.6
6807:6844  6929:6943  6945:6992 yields 0.0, 37.9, 37.3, 37.2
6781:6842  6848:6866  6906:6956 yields -0.1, 38.1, 37.9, 37.3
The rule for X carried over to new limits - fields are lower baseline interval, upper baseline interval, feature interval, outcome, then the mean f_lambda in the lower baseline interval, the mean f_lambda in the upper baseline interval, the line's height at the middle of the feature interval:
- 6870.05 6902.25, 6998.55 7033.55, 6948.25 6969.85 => -0.2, 37.2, 36.5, 36.8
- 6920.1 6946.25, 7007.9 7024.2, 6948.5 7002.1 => -0.5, 37.4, 36.3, 36.8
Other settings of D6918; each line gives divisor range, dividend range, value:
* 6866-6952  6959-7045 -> 1.01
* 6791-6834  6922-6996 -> 1.02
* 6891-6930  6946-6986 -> 1.01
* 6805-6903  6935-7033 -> 1.02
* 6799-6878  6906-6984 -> 1.01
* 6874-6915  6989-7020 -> 1.02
